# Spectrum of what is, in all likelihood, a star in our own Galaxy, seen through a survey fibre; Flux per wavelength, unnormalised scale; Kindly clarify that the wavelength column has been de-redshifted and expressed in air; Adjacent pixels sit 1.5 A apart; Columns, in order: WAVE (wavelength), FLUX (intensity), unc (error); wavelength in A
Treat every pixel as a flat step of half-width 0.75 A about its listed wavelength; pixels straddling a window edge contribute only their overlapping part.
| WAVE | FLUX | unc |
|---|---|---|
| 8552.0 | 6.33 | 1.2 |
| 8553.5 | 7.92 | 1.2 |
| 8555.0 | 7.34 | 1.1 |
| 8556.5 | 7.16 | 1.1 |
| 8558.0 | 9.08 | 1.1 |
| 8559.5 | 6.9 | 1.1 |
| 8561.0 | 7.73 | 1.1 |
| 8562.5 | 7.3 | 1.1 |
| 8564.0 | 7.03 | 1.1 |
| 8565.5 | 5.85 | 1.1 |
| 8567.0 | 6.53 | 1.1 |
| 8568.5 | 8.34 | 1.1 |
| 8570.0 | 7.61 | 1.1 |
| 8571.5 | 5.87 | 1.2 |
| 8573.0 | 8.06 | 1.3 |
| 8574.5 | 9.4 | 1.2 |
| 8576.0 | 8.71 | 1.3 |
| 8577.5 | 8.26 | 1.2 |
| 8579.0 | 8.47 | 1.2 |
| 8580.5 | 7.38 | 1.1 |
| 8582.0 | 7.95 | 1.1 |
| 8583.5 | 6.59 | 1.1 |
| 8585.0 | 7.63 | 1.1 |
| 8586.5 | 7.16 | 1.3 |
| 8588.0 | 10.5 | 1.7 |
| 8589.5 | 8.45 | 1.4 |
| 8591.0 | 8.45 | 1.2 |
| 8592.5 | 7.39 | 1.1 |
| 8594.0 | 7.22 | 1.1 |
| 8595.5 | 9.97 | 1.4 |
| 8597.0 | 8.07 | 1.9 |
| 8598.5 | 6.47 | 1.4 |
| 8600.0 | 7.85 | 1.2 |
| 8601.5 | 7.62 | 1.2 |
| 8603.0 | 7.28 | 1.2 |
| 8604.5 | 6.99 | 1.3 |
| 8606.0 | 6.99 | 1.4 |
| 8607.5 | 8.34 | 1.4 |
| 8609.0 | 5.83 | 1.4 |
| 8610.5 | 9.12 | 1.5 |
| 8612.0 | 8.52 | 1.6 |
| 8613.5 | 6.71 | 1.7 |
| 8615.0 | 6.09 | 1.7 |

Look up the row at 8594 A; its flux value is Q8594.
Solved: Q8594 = 7.22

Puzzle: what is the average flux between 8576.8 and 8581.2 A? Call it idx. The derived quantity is 8.04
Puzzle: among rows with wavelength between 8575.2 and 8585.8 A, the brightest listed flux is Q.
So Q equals 8.71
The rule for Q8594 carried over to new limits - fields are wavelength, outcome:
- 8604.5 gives 6.99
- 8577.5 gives 8.26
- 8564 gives 7.03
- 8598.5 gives 6.47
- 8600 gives 7.85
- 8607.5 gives 8.34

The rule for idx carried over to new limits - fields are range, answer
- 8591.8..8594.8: 7.35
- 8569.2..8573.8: 7.22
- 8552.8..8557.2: 7.47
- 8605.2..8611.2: 7.55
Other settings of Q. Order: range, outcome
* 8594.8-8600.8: 9.97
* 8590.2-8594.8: 8.45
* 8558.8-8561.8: 7.73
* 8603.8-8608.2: 8.34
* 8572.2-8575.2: 9.4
